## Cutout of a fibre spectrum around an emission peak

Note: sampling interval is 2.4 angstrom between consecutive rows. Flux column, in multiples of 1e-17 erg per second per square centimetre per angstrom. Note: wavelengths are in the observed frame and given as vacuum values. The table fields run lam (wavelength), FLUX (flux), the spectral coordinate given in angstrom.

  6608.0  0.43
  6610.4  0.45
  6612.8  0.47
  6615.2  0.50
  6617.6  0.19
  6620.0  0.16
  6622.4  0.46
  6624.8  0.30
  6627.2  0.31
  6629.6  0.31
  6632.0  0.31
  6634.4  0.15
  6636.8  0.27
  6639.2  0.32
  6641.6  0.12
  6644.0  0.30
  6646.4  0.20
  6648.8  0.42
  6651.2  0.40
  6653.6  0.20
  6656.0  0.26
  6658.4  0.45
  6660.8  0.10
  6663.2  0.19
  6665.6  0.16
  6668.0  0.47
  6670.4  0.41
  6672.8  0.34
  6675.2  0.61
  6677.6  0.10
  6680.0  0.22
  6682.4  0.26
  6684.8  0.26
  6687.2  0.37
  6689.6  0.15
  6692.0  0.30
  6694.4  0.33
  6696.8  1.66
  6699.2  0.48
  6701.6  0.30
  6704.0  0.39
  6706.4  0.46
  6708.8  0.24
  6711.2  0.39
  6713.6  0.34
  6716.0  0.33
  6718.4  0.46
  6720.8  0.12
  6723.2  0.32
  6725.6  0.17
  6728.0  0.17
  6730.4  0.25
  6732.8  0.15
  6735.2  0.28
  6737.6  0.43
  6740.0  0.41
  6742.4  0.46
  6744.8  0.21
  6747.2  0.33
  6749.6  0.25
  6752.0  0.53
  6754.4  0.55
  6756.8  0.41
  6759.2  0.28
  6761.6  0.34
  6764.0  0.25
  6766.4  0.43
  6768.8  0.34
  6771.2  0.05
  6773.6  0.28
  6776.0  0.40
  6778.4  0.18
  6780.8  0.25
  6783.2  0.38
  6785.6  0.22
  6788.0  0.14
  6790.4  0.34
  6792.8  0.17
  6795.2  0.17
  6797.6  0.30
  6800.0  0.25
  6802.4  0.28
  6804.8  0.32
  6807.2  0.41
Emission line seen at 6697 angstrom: H-alpha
